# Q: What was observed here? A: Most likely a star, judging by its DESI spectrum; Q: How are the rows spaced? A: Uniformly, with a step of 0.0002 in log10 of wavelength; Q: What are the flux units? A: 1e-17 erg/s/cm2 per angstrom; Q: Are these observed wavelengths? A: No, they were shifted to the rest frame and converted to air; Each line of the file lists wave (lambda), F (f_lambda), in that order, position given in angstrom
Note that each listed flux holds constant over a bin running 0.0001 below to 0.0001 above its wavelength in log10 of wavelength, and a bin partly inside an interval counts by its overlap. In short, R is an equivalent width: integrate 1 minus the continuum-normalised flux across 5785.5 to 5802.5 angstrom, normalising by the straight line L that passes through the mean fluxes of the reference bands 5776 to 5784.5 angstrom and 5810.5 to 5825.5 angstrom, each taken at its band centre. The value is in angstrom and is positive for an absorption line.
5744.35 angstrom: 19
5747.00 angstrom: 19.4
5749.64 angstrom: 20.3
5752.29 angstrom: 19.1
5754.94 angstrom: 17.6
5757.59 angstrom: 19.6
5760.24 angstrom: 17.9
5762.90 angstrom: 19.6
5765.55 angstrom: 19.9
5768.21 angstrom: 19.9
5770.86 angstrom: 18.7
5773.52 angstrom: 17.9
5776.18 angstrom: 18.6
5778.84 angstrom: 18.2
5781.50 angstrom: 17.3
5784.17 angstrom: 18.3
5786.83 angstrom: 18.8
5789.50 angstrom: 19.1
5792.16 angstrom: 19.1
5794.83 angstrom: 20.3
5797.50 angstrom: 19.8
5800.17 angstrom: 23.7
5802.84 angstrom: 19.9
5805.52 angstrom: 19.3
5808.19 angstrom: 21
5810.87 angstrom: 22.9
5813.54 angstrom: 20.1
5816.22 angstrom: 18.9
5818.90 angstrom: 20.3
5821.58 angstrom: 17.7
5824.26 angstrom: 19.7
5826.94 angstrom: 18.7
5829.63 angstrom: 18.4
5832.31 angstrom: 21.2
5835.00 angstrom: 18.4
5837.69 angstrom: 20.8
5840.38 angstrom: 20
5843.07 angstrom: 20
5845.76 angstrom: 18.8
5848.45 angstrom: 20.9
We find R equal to -1.3 angstrom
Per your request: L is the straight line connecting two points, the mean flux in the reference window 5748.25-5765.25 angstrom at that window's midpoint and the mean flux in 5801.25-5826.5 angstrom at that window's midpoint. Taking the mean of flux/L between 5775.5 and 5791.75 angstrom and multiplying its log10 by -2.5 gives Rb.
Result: 0.06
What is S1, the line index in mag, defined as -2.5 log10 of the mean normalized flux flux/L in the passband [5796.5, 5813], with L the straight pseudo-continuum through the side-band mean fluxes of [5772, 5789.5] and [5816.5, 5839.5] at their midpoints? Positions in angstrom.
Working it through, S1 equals -0.12 mag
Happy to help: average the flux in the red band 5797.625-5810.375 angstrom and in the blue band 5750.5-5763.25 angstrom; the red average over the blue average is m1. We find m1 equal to 1.12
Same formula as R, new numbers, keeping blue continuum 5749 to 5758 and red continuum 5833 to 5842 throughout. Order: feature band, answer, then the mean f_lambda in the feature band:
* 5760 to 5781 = 0.39 angstrom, 18.8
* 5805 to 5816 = -0.66 angstrom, 20.8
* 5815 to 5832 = 0.53 angstrom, 19.1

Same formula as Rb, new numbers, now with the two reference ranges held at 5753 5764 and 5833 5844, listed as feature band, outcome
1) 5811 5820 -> -0.04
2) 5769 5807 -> -0.01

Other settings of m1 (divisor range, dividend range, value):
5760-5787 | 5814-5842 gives 1.04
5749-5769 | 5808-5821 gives 1.07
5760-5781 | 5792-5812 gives 1.11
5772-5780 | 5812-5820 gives 1.09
